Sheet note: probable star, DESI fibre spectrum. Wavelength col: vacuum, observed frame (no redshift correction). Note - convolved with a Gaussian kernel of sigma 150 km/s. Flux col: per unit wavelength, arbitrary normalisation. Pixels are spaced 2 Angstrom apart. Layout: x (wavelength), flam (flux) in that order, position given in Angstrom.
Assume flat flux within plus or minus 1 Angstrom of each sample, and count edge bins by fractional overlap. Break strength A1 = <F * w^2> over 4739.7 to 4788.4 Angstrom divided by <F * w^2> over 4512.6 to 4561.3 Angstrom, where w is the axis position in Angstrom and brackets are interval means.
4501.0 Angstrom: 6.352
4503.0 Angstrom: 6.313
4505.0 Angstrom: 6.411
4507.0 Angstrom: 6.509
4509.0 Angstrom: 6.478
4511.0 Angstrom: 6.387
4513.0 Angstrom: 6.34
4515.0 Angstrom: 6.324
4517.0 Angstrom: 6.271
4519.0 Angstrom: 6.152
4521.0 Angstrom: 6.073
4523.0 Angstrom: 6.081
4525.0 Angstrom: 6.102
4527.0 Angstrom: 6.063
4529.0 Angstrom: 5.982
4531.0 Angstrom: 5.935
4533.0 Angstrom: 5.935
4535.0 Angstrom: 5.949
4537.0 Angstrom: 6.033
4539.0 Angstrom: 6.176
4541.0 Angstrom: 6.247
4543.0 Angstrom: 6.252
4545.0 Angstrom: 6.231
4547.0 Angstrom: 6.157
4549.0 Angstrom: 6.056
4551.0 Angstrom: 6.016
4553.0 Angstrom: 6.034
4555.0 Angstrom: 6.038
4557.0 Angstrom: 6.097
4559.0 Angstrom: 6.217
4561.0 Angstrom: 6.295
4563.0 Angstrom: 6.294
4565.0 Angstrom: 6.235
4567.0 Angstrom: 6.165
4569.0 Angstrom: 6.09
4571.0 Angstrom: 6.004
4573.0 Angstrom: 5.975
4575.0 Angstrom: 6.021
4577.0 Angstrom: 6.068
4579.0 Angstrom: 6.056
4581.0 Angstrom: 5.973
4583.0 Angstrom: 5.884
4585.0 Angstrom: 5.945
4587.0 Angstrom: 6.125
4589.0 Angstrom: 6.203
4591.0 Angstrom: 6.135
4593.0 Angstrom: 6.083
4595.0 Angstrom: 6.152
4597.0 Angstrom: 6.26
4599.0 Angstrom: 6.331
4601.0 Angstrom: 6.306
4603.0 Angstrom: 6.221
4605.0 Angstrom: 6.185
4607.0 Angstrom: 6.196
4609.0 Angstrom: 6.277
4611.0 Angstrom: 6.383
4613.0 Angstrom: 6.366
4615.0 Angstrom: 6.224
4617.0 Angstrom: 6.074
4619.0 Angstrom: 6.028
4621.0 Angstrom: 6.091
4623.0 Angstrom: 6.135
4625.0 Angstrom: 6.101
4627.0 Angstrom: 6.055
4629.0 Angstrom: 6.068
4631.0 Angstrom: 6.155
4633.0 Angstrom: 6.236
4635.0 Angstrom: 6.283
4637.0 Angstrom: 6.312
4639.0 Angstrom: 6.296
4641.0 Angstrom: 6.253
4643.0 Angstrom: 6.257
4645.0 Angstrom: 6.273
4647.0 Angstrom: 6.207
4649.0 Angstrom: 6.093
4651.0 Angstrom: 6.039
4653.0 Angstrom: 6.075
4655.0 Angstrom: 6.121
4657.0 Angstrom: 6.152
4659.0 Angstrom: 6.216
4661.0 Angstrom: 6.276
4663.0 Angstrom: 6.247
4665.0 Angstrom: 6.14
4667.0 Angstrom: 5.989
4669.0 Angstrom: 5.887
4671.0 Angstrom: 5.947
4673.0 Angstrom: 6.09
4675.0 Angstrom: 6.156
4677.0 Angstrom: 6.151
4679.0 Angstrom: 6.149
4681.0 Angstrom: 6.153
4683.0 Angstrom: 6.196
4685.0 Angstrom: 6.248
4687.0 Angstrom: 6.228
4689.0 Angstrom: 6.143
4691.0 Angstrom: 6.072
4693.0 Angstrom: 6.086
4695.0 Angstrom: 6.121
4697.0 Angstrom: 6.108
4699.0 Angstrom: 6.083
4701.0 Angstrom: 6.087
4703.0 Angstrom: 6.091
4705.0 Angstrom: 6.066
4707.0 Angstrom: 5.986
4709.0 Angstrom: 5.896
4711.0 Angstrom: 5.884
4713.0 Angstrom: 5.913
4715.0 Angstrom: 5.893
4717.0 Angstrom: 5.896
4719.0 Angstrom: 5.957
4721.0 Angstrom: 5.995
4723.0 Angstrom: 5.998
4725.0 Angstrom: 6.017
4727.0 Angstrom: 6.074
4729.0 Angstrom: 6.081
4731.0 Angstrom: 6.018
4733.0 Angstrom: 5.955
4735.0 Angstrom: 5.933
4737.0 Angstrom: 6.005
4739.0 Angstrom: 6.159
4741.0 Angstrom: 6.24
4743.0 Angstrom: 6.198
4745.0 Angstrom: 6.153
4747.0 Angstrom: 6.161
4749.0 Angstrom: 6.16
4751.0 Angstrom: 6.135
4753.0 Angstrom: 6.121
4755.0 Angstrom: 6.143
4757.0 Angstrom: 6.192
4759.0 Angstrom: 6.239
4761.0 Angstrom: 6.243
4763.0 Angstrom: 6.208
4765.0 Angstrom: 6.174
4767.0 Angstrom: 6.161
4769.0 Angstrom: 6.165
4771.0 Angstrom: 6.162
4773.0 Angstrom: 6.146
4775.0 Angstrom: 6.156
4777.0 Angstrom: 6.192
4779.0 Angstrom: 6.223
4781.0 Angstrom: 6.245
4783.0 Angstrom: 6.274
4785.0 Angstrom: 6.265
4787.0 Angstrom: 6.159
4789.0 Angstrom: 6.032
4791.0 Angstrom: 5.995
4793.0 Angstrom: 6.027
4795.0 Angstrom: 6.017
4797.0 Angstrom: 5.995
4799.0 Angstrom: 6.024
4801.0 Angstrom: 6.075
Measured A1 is 1.12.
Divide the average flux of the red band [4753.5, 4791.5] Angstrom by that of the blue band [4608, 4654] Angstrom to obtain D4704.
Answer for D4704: 1.00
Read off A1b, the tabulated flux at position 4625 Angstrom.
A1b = 6.101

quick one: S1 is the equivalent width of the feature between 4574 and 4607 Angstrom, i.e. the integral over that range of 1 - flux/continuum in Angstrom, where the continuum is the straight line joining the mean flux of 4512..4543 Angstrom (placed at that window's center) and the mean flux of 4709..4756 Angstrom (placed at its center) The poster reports -0.2 Angstrom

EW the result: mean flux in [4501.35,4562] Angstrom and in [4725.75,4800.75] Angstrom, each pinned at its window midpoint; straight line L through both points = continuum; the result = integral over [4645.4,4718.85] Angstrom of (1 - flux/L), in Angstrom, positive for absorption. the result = 0.7 Angstrom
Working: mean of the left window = 6.17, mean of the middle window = 6.09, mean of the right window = 6.13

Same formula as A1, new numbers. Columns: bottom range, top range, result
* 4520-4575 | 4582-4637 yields 1.04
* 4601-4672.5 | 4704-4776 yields 1.03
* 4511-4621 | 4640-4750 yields 1.05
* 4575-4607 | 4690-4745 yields 1.04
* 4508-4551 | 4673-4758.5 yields 1.07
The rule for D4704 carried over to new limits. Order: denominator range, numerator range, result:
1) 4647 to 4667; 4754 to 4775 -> 1.01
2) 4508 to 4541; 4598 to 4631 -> 1.01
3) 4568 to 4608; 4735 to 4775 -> 1.01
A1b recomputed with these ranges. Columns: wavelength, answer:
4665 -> 6.14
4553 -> 6.034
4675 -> 6.156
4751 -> 6.135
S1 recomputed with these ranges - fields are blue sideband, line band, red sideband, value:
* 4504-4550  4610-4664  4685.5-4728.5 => -0.86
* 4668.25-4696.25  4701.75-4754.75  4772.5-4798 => 0.74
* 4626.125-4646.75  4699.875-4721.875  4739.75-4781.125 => 0.80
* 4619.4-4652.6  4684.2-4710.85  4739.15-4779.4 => 0.39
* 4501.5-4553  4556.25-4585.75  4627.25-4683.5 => 0.39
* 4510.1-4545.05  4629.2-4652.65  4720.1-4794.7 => -0.29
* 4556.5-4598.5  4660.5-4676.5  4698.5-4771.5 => 0.01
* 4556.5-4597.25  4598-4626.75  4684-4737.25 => -0.56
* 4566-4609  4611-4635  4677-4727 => -0.23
